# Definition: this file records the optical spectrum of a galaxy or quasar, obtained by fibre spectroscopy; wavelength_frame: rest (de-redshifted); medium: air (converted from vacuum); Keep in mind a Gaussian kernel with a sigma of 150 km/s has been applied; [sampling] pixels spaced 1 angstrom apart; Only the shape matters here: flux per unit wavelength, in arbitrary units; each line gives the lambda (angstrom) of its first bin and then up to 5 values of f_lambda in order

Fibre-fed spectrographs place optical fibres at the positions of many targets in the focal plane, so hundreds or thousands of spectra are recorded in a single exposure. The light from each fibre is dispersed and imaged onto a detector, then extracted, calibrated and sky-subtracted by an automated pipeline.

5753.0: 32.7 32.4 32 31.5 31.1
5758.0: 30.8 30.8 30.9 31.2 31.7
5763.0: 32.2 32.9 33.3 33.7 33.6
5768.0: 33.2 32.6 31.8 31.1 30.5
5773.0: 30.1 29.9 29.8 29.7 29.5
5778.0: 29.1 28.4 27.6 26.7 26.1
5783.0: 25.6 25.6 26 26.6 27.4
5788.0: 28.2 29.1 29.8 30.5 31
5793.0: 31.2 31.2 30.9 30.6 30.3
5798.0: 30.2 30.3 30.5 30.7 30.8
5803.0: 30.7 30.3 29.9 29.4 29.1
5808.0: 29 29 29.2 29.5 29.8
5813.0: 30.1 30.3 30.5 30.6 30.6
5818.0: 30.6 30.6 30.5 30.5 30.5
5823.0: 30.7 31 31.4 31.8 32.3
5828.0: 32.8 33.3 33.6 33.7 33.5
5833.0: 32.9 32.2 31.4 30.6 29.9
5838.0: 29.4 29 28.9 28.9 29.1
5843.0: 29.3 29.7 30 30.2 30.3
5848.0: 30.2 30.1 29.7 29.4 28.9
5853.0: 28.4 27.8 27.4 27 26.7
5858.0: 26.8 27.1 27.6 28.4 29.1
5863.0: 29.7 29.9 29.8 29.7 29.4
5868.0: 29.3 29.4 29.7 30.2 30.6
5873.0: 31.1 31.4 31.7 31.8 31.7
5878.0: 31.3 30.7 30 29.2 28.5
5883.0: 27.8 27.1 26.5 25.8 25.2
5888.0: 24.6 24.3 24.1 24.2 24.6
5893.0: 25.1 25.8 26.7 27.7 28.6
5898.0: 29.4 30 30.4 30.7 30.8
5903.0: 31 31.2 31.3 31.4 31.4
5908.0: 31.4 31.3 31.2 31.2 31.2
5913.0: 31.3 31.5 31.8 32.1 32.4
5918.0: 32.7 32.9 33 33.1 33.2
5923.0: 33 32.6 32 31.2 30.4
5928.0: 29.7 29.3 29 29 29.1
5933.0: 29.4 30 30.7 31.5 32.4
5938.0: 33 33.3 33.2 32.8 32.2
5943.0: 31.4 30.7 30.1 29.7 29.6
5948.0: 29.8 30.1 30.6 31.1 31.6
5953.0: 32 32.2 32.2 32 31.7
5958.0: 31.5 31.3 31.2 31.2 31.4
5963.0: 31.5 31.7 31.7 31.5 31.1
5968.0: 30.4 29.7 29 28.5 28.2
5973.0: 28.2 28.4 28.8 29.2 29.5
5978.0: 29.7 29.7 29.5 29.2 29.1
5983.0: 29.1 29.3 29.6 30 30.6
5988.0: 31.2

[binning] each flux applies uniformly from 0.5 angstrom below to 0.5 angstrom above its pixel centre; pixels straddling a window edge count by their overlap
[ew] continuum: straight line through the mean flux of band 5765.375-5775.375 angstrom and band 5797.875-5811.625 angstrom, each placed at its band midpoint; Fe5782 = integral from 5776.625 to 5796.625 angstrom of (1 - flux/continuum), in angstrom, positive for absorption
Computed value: 1.5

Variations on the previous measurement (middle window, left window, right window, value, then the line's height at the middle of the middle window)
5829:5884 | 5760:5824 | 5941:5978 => 0.8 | 30.3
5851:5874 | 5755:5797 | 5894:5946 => 1.3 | 30.7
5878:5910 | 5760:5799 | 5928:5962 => 2.4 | 30.7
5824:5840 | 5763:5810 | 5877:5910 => -1.3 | 29.3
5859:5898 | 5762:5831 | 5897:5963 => 3.2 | 30.9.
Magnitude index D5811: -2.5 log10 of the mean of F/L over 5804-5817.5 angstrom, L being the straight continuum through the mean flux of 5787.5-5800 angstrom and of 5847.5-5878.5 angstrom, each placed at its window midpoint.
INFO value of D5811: 0.01 mag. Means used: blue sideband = 30.3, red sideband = 29.4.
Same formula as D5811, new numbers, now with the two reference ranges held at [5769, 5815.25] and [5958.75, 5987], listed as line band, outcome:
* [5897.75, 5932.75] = -0.05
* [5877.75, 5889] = 0.08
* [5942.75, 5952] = -0.02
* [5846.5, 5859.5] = 0.04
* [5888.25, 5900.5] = 0.12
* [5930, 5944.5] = -0.05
